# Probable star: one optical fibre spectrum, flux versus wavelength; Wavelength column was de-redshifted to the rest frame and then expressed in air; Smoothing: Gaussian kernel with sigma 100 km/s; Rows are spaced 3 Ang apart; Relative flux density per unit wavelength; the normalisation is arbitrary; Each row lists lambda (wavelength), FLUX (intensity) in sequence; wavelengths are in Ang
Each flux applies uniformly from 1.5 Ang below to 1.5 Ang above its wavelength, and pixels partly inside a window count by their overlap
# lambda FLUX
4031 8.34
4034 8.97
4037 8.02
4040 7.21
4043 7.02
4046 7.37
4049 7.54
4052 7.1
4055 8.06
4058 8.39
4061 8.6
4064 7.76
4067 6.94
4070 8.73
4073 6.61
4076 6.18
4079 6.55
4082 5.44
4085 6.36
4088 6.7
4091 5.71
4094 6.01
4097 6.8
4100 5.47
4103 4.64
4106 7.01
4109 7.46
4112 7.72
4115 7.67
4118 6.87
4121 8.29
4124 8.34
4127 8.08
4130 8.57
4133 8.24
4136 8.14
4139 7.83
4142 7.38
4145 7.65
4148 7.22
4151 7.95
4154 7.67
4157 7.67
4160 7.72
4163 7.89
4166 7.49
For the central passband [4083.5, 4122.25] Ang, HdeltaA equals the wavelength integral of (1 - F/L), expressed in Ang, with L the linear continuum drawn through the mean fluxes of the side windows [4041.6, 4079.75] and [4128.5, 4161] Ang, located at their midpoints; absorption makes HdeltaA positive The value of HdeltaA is 5.02 Ang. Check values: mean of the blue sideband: 7.47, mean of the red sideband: 7.82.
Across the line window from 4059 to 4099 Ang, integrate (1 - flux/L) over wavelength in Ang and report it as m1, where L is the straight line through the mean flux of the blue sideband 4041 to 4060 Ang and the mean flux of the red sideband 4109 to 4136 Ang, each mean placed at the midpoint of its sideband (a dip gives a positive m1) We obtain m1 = 4.8 Ang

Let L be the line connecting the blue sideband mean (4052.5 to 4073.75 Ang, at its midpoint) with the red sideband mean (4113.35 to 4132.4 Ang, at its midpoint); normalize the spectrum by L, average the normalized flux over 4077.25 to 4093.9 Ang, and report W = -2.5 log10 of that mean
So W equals 0.28 mag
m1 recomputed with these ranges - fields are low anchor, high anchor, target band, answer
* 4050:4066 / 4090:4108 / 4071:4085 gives 1.4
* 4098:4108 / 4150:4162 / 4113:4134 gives -4.5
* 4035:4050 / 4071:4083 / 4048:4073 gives -3.5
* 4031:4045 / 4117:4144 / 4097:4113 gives 3.0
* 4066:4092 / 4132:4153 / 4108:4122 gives -0.6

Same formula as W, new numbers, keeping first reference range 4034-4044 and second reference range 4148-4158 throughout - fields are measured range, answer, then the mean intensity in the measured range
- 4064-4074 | 0.022 mag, 7.52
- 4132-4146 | -0.022 mag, 7.84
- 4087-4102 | 0.255 mag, 6.07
